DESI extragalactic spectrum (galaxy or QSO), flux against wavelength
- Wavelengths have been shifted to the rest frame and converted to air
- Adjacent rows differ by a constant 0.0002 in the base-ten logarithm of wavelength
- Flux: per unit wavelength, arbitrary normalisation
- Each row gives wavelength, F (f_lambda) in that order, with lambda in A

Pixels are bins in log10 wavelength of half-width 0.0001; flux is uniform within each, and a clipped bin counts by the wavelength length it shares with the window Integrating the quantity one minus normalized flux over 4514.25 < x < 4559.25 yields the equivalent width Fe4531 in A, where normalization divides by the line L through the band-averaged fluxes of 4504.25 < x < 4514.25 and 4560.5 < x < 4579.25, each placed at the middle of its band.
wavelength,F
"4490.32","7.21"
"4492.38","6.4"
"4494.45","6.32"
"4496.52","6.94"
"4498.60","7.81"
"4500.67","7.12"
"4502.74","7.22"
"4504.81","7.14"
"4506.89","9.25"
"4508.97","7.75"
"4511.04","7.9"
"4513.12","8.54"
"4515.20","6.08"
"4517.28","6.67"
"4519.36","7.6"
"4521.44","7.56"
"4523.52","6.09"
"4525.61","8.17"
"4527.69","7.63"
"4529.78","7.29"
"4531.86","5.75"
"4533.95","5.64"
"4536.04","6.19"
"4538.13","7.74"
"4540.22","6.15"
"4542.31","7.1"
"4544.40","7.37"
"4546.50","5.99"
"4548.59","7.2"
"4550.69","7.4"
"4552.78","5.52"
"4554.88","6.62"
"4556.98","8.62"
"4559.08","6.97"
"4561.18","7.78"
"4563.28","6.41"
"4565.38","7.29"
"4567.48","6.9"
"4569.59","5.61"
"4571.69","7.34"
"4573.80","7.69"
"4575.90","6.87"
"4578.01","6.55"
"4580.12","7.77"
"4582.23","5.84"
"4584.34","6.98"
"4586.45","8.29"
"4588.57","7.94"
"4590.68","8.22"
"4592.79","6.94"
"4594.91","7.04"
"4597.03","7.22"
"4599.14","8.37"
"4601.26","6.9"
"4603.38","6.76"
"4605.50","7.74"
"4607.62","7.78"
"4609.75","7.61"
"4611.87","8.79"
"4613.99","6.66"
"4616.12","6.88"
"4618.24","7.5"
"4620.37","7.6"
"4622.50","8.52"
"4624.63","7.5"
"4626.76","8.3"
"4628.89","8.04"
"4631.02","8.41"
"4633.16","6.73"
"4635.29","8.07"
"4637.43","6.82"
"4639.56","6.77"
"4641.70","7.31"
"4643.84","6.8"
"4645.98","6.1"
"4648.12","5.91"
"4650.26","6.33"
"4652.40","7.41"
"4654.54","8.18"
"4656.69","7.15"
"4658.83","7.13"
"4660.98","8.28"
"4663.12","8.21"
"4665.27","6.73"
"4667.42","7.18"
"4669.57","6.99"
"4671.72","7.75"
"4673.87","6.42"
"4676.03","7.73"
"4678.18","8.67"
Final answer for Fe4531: 4.16 A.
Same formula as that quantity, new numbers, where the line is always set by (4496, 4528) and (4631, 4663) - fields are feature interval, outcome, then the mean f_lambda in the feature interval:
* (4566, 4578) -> 0.75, 6.87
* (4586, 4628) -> -2.17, 7.62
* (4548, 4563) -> 0.51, 7.12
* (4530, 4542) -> 1.62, 6.41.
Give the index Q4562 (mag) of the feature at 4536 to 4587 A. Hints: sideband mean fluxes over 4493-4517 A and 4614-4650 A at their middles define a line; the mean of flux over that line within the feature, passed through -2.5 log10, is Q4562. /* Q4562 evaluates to 0.059 mag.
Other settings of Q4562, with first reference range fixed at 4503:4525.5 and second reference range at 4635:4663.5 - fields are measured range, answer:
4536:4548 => 0.09 mag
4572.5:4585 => 0.05 mag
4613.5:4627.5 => -0.06 mag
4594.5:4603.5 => -0.01 mag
